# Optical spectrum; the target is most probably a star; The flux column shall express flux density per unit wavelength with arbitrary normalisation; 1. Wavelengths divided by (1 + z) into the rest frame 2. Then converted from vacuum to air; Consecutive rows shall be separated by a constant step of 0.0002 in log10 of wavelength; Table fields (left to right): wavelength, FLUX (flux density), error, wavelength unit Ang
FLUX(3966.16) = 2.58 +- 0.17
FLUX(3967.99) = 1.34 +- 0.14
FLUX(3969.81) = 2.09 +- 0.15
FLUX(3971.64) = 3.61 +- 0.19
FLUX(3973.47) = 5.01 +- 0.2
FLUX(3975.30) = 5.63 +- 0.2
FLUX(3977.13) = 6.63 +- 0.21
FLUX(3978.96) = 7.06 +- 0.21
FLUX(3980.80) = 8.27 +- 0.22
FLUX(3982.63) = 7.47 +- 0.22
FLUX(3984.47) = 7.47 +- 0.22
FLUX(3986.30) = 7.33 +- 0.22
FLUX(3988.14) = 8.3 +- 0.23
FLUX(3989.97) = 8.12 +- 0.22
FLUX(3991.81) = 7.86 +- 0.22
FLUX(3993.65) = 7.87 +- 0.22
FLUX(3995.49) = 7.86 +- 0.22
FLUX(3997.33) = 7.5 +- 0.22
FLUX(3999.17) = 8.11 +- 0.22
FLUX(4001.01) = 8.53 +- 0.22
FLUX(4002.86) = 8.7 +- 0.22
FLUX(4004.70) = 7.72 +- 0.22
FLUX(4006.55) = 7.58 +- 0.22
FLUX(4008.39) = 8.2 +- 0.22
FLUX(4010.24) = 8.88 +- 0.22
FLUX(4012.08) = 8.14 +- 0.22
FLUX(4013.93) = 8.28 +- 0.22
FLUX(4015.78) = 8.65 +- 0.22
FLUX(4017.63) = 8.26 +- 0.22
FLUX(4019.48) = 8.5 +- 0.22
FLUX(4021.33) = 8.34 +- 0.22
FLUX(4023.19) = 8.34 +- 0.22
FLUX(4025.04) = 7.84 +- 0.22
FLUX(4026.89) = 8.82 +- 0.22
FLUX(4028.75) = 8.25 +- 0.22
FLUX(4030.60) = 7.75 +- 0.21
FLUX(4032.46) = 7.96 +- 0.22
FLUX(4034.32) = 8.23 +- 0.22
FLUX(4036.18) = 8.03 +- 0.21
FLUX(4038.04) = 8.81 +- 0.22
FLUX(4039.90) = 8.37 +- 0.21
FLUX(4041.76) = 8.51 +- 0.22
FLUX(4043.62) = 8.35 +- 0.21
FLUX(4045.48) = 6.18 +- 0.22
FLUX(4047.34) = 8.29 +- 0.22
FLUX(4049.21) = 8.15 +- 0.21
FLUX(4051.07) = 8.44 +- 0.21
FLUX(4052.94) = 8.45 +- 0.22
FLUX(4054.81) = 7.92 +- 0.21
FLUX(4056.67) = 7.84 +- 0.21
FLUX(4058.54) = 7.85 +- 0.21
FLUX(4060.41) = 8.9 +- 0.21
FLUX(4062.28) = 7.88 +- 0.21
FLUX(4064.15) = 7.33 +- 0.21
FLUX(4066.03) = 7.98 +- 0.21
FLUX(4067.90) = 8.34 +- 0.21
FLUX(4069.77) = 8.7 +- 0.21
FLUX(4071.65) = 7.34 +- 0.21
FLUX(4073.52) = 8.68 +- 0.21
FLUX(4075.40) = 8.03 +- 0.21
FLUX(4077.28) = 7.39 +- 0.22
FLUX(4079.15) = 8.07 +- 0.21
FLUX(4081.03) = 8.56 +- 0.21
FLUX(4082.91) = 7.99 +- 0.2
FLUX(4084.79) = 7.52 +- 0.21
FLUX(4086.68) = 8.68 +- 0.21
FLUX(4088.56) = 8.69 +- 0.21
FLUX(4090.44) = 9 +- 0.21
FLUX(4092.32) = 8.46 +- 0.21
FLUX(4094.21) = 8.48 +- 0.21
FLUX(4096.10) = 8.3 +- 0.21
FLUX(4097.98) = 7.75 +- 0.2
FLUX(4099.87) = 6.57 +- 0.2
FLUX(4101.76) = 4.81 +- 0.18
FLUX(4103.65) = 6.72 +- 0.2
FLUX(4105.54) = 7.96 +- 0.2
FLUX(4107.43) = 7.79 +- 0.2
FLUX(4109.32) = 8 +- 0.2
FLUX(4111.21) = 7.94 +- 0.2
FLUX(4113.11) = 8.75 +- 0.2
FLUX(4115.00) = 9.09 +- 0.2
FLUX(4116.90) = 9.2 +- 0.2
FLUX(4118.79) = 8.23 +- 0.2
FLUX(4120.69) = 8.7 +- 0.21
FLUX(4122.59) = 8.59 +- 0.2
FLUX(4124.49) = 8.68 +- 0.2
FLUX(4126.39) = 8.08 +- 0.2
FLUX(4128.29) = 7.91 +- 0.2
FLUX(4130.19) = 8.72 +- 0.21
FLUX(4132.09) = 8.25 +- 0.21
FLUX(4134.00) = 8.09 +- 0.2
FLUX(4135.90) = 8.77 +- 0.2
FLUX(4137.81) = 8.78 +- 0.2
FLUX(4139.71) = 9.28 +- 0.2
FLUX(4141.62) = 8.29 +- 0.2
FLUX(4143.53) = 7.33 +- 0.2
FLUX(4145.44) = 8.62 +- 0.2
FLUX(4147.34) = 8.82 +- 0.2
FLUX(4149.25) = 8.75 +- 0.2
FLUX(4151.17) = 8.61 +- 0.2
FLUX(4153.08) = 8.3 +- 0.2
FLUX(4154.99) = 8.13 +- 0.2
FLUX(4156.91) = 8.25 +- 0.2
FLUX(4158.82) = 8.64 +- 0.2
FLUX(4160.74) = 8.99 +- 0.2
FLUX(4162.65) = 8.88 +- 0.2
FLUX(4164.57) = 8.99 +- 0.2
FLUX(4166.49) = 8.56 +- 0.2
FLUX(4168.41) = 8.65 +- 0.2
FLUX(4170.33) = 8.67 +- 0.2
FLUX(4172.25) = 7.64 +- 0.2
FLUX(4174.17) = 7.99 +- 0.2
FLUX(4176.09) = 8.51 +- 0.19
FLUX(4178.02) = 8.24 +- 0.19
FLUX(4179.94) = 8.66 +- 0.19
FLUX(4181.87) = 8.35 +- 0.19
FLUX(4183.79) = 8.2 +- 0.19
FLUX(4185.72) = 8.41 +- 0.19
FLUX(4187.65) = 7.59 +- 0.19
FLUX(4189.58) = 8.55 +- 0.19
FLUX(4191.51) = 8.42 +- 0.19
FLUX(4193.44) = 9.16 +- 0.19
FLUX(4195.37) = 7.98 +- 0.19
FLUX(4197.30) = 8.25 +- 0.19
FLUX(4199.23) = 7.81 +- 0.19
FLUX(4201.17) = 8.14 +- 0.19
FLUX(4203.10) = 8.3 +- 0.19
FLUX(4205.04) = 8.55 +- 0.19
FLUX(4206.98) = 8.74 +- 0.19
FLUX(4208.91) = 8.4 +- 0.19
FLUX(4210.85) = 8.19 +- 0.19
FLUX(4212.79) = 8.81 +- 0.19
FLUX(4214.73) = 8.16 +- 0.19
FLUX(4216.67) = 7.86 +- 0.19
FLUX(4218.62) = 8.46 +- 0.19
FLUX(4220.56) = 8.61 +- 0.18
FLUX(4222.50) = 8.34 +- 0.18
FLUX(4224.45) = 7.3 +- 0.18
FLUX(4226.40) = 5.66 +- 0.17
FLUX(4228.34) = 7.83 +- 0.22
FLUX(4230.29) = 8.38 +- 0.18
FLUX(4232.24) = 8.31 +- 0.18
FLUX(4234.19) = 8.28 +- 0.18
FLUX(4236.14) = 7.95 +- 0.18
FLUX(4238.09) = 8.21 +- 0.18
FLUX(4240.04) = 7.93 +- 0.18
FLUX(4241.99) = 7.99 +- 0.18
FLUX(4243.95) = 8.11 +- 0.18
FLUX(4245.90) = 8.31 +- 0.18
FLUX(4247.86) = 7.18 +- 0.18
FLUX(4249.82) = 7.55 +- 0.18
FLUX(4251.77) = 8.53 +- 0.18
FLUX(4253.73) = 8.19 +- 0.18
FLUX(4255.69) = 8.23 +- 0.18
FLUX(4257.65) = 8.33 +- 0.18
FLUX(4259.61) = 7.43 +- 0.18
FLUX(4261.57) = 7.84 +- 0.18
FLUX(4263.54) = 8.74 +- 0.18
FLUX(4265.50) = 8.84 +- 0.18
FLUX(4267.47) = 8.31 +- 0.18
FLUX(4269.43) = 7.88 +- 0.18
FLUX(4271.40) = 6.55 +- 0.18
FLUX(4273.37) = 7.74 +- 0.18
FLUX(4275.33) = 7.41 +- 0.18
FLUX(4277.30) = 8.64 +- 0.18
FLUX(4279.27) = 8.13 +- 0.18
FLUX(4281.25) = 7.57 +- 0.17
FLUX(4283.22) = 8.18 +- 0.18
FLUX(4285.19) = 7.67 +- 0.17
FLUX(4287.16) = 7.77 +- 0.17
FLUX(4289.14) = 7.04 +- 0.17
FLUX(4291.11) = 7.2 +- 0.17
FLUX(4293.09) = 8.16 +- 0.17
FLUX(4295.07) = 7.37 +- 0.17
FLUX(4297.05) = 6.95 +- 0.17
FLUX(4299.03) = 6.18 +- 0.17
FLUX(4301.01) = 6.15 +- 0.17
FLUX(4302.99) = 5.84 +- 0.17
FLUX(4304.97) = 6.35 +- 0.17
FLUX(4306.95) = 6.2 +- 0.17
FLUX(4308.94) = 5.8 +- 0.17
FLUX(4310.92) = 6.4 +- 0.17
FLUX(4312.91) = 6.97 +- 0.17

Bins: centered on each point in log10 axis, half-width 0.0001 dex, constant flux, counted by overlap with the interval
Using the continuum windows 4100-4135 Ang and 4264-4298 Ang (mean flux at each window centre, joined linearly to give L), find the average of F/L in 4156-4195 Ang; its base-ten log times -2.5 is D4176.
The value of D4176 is -0.07 mag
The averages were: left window 8.05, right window 7.75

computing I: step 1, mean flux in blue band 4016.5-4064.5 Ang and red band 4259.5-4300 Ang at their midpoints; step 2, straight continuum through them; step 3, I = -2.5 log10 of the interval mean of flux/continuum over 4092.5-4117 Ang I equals 0.04 mag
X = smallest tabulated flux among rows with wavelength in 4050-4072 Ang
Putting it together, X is 7.33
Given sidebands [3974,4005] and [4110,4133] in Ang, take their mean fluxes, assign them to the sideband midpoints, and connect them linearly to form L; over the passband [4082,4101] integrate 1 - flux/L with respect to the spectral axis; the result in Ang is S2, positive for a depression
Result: 0.4 Ang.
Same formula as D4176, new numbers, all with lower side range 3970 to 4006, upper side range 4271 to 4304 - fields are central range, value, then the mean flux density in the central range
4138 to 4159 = -0.16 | 8.46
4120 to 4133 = -0.16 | 8.41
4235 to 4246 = -0.11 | 8.07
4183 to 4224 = -0.14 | 8.32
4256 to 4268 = -0.13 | 8.24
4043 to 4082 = -0.11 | 8.03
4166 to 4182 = -0.15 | 8.36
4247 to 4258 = -0.09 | 7.99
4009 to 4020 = -0.17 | 8.44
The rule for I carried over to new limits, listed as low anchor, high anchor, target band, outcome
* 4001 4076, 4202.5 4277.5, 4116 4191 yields -0.05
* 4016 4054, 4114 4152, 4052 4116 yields 0.05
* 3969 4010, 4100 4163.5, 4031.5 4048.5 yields -0.07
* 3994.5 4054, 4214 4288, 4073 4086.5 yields 0.01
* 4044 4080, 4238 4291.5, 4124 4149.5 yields -0.06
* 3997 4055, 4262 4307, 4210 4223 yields -0.09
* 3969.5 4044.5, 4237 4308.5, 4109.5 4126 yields -0.12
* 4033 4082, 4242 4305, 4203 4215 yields -0.09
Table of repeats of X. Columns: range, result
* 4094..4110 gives 4.81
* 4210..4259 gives 5.66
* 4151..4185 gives 7.64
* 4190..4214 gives 7.81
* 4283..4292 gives 7.04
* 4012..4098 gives 6.18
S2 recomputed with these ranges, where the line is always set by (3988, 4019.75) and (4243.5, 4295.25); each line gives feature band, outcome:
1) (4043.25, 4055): 0.2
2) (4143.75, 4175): -2.0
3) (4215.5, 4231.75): 0.2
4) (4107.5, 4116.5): -0.4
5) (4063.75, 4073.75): 0.0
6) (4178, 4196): -0.9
